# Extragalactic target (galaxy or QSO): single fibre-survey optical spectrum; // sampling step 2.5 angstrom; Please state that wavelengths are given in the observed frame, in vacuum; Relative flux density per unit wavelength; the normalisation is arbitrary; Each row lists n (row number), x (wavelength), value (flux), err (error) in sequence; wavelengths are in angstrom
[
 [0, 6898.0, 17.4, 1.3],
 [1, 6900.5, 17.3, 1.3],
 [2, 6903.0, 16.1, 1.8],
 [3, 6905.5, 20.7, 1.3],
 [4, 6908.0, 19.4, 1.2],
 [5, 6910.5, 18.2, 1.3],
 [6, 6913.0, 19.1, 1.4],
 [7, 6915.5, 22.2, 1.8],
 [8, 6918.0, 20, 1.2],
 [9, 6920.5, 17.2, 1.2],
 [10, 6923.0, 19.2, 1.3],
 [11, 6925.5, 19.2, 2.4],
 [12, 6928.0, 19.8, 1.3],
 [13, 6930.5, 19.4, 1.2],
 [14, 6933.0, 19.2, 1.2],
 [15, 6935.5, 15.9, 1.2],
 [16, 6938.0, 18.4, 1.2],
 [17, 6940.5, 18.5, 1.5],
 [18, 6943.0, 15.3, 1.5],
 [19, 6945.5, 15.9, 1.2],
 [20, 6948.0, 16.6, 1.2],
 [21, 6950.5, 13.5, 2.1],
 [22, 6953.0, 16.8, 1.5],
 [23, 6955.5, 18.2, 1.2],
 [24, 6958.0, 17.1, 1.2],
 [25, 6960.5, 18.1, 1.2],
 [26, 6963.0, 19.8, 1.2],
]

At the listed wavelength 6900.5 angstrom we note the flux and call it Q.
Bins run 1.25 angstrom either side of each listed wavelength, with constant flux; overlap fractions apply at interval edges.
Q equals 17.3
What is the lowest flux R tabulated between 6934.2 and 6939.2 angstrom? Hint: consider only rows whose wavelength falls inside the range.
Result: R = 15.9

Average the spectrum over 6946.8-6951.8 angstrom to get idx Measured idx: 15.1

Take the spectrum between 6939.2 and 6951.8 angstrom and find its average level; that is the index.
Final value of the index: 16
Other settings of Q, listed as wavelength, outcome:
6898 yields 17.4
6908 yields 19.4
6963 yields 19.8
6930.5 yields 19.4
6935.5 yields 15.9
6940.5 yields 18.5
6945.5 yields 15.9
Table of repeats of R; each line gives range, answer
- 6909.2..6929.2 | 17.2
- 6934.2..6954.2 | 13.5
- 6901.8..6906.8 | 16.1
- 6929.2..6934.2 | 19.2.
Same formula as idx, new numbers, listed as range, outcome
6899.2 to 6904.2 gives 16.7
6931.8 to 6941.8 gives 18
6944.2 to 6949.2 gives 16.2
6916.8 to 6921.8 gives 18.6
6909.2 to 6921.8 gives 19.3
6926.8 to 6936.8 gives 18.6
